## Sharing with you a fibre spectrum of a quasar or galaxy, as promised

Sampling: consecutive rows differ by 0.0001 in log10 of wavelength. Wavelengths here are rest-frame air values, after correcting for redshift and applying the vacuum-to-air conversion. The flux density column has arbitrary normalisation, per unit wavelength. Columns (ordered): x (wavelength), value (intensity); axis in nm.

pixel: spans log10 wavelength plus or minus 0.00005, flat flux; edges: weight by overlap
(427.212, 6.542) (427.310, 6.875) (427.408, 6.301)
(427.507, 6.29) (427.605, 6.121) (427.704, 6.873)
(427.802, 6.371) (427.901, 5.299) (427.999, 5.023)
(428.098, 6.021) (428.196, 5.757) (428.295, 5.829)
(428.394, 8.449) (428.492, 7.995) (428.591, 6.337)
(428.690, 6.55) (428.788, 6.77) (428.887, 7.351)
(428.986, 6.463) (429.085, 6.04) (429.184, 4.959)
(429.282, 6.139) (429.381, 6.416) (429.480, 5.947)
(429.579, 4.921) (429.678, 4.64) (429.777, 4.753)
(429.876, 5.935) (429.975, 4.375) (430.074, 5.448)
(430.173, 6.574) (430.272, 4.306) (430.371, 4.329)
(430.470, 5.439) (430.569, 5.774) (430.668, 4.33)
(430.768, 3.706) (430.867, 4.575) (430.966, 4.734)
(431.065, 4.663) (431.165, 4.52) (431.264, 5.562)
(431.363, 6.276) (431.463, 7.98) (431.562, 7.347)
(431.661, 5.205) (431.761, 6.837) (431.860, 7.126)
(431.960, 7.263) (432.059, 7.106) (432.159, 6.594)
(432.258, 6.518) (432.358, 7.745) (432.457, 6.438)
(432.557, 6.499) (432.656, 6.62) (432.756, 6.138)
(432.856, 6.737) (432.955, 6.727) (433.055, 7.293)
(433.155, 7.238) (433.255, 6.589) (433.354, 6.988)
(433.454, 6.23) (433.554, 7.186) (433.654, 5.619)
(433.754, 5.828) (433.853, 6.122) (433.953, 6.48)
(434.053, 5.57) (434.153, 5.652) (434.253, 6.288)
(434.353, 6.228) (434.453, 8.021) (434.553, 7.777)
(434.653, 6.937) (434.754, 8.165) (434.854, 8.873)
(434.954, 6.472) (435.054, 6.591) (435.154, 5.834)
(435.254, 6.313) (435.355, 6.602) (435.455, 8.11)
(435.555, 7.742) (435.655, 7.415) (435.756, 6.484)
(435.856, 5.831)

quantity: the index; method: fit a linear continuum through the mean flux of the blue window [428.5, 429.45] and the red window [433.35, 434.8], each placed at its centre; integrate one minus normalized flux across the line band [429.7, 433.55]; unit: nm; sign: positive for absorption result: 0.29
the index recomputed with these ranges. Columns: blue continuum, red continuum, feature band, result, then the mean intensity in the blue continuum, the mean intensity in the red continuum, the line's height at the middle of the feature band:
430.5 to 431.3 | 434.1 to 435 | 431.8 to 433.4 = -0.28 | 4.73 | 7.15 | 5.86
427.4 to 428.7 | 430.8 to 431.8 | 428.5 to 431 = 0.22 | 6.37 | 5.72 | 6.03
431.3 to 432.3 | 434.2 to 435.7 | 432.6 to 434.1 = 0.10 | 6.81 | 7.15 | 6.98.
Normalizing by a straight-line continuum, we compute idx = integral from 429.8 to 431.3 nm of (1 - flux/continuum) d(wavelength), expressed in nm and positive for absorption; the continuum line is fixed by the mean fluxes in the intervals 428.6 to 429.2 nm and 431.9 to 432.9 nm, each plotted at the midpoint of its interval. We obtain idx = 0.374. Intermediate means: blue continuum 6.43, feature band 4.94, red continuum 6.77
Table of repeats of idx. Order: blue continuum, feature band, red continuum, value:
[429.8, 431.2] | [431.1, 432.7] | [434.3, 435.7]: -0.27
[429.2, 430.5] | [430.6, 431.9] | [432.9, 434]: 0.05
